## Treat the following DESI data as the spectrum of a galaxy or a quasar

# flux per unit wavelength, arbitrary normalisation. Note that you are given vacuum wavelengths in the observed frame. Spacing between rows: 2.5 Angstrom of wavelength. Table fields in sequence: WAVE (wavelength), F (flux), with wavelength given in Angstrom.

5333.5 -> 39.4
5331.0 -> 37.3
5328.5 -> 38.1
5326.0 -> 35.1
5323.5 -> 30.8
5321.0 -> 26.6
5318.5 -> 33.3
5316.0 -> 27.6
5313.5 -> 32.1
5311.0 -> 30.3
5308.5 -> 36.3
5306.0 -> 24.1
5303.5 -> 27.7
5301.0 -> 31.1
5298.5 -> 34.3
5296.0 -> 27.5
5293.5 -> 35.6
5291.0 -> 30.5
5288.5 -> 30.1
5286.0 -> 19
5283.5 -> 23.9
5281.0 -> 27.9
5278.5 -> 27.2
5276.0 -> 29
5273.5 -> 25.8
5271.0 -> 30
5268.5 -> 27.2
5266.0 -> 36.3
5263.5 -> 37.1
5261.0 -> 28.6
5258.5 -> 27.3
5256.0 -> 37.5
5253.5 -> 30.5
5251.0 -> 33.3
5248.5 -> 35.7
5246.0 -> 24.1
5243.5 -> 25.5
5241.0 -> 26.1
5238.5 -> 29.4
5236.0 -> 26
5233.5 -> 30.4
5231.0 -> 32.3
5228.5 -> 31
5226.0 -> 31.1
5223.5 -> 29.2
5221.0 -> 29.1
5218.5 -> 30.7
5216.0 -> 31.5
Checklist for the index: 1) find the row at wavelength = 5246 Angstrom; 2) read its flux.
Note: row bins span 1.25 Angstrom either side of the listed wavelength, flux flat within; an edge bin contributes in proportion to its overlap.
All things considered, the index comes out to 24.1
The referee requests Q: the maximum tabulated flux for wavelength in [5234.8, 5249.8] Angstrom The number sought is 35.7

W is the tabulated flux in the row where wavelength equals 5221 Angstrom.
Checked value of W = 29.1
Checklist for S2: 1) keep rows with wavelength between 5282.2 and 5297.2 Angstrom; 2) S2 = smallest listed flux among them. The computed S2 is 19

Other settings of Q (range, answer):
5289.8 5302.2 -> 35.6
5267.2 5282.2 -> 30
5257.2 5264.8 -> 37.1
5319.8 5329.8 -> 38.1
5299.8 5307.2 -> 31.1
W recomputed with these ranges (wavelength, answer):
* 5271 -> 30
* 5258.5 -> 27.3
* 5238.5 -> 29.4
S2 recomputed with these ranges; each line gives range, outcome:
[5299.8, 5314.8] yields 24.1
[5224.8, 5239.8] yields 26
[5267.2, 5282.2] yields 25.8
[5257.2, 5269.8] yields 27.2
